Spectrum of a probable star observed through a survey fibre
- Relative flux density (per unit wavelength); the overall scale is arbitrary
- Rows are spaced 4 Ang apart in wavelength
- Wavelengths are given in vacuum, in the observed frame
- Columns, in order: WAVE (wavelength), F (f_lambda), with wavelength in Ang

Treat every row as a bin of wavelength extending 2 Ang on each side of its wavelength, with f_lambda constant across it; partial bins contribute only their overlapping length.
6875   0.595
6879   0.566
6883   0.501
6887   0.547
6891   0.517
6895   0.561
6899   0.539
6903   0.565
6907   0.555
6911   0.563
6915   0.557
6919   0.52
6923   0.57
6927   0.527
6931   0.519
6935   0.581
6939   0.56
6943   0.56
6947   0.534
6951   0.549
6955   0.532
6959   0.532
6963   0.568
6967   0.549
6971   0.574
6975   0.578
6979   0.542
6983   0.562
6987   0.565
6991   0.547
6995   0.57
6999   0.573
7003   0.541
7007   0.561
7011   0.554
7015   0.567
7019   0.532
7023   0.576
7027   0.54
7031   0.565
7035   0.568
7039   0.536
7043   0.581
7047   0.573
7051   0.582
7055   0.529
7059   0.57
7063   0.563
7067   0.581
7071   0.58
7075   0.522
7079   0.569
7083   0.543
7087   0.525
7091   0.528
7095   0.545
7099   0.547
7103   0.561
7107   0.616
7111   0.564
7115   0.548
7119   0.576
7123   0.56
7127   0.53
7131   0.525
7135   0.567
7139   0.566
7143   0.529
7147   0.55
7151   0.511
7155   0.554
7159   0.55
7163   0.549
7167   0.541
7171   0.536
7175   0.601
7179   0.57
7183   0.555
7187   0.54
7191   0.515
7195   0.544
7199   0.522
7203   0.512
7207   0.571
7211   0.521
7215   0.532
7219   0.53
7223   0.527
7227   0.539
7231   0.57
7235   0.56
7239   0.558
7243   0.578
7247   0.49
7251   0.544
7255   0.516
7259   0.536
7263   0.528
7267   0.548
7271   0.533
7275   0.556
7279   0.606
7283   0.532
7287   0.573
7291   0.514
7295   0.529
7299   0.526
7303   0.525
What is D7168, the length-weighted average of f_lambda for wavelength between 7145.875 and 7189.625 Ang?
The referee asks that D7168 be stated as 0.55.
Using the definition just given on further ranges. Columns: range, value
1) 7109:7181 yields 0.551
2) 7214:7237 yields 0.543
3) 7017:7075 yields 0.561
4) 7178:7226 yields 0.536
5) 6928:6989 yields 0.553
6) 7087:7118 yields 0.557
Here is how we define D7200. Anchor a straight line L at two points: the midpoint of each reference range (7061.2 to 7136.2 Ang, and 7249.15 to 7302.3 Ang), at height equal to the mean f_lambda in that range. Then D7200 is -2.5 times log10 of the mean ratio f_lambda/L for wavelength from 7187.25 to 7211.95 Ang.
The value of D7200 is 0.031 mag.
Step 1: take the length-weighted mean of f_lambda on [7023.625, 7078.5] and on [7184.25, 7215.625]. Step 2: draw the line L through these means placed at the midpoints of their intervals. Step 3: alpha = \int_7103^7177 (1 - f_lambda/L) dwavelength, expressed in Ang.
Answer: -1.4 Ang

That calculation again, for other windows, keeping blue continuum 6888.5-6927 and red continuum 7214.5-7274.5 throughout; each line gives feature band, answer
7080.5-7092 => 0.21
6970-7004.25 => -0.94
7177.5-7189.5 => -0.25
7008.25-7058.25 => -1.25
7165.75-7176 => -0.28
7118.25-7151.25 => -0.25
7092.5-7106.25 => -0.32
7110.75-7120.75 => -0.35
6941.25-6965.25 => 0.07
